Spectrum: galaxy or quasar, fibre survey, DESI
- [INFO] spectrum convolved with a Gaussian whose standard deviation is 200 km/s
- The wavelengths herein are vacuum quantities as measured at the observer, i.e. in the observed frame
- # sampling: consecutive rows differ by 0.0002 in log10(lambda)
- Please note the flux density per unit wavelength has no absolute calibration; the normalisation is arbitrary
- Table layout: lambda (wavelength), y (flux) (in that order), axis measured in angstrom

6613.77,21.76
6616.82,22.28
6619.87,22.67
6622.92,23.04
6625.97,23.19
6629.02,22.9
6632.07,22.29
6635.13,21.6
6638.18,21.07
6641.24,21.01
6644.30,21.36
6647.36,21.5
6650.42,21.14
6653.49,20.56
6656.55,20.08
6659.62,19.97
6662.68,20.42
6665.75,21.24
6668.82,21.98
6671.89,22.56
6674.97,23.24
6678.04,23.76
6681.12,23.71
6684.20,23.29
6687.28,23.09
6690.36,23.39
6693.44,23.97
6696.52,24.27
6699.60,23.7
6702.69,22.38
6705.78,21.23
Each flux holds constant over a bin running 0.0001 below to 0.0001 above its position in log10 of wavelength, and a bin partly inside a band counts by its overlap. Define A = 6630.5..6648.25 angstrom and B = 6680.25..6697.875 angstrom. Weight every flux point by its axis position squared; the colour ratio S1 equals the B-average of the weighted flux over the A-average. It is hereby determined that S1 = 1.1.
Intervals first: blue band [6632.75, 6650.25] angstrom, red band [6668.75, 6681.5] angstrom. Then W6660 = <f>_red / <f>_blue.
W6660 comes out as 1.1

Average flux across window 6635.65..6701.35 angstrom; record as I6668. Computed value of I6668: 22.2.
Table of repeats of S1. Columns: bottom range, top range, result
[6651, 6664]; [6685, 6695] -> 1.17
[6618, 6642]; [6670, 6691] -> 1.06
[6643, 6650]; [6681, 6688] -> 1.10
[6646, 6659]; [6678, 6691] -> 1.14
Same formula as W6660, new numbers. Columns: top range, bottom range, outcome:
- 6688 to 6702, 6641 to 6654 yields 1.12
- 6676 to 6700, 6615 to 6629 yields 1.04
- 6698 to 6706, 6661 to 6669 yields 1.07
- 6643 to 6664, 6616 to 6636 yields 0.92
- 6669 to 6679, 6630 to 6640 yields 1.06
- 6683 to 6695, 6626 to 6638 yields 1.05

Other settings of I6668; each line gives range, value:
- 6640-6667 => 20.8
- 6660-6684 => 22.3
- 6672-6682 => 23.4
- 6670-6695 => 23.4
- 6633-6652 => 21.3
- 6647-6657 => 20.8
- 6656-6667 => 20.4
